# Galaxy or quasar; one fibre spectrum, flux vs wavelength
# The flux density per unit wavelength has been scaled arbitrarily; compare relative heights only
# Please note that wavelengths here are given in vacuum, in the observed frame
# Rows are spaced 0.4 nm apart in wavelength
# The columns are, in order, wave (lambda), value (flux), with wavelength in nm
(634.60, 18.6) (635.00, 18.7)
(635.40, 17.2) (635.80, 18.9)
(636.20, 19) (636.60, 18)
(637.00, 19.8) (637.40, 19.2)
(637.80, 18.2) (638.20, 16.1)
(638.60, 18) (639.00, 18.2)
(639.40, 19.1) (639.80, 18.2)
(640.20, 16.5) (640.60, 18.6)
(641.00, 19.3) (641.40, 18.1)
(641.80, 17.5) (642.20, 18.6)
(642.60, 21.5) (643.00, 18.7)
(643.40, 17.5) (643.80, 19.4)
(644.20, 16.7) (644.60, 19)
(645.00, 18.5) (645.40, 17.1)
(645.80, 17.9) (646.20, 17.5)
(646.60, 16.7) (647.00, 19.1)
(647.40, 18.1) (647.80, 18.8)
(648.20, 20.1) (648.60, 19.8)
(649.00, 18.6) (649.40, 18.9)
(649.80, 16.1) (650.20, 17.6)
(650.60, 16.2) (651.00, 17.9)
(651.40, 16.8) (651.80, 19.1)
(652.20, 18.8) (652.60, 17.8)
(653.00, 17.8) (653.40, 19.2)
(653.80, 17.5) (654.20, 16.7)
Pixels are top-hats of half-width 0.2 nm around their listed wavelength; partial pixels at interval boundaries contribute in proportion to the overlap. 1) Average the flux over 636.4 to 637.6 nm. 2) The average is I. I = 19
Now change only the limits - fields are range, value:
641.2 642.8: 18.9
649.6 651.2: 17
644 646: 17.8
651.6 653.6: 18.5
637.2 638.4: 17.8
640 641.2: 18.1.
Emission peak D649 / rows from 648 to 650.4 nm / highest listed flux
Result 20.1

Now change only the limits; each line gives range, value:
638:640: 19.1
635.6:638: 19.8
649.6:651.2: 17.9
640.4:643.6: 21.5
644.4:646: 19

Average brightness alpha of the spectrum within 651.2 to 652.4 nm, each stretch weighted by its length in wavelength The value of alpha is 18.2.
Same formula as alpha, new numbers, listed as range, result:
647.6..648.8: 19.6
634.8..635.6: 18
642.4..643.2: 20.1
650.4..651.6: 17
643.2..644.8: 18.1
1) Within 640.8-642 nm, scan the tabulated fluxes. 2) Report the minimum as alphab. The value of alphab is 17.5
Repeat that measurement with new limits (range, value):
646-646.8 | 16.7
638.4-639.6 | 18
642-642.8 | 18.6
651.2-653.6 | 16.8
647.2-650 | 16.1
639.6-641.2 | 16.5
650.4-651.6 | 16.2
